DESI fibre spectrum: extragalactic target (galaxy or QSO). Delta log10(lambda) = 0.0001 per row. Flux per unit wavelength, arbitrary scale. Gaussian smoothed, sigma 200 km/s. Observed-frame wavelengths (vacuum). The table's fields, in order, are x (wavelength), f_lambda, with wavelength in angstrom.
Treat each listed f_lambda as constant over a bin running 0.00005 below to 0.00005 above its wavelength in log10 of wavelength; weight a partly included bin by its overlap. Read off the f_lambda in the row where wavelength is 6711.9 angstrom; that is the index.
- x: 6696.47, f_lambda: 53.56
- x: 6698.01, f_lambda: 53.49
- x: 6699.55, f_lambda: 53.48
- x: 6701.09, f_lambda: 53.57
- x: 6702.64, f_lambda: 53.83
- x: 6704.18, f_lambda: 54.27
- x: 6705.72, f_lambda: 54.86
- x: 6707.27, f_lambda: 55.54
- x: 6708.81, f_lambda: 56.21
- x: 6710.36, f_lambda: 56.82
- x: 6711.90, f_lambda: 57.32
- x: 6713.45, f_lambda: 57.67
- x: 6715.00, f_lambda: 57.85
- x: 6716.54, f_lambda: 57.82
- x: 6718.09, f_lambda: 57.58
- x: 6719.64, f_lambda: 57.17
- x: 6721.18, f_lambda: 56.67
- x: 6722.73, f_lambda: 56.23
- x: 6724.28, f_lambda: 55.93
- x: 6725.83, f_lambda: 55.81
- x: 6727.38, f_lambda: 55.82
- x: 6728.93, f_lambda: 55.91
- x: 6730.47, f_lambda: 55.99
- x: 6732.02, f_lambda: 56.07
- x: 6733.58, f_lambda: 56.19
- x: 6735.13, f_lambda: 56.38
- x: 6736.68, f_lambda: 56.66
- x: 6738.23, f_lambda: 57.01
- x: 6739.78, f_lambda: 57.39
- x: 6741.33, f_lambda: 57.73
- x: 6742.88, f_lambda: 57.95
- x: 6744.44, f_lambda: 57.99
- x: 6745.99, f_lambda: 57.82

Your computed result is 57.32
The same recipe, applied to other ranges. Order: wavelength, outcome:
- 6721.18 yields 56.67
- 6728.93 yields 55.91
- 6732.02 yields 56.07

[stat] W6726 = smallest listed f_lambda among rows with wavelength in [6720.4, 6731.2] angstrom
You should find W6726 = 55.81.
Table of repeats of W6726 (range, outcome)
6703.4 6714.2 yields 54.27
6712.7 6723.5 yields 56.23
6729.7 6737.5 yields 55.99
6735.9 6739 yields 56.66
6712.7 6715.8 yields 57.67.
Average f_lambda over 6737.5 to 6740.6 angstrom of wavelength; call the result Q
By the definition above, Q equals 57.3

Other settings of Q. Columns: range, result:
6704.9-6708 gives 55.1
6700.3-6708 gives 54.4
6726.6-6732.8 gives 56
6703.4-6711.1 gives 55.5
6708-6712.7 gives 56.8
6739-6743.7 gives 57.7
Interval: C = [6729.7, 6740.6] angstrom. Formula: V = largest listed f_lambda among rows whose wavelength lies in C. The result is 57.39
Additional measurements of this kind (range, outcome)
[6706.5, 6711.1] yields 56.82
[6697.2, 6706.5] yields 54.86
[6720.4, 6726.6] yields 56.67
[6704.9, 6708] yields 55.54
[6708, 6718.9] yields 57.85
